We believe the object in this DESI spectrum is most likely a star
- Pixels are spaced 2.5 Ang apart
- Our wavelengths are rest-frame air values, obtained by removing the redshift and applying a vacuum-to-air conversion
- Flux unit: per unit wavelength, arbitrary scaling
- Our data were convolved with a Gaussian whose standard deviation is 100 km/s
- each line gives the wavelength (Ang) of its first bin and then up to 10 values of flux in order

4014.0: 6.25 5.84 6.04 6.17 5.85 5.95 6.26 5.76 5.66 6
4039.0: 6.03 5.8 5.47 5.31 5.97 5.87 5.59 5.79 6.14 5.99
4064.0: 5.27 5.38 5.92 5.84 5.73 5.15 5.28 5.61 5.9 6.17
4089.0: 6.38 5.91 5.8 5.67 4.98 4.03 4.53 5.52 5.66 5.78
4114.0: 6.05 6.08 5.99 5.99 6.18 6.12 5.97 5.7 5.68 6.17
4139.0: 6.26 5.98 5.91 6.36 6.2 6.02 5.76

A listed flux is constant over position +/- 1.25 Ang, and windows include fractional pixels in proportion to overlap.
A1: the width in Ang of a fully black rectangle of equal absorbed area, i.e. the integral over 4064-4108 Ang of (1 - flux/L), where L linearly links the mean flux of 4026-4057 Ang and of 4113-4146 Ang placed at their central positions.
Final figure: 3.0 Ang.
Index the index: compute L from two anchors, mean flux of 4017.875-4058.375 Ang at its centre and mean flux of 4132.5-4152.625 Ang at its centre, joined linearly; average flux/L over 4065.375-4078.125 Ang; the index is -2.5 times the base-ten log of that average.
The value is 0.06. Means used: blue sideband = 5.85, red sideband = 6.07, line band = 5.6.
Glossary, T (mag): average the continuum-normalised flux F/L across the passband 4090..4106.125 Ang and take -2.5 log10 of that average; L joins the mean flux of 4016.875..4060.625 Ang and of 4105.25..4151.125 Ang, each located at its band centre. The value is 0.15 mag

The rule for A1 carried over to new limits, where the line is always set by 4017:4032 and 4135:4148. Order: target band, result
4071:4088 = 1.10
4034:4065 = 1.36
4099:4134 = 2.67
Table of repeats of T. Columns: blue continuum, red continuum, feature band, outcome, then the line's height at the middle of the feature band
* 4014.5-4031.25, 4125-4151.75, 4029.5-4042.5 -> 0.03 mag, 6.02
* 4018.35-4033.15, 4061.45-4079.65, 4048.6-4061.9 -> -0.03 mag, 5.7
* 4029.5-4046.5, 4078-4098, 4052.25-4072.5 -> 0.01 mag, 5.8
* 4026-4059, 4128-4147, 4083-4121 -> 0.05 mag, 5.92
